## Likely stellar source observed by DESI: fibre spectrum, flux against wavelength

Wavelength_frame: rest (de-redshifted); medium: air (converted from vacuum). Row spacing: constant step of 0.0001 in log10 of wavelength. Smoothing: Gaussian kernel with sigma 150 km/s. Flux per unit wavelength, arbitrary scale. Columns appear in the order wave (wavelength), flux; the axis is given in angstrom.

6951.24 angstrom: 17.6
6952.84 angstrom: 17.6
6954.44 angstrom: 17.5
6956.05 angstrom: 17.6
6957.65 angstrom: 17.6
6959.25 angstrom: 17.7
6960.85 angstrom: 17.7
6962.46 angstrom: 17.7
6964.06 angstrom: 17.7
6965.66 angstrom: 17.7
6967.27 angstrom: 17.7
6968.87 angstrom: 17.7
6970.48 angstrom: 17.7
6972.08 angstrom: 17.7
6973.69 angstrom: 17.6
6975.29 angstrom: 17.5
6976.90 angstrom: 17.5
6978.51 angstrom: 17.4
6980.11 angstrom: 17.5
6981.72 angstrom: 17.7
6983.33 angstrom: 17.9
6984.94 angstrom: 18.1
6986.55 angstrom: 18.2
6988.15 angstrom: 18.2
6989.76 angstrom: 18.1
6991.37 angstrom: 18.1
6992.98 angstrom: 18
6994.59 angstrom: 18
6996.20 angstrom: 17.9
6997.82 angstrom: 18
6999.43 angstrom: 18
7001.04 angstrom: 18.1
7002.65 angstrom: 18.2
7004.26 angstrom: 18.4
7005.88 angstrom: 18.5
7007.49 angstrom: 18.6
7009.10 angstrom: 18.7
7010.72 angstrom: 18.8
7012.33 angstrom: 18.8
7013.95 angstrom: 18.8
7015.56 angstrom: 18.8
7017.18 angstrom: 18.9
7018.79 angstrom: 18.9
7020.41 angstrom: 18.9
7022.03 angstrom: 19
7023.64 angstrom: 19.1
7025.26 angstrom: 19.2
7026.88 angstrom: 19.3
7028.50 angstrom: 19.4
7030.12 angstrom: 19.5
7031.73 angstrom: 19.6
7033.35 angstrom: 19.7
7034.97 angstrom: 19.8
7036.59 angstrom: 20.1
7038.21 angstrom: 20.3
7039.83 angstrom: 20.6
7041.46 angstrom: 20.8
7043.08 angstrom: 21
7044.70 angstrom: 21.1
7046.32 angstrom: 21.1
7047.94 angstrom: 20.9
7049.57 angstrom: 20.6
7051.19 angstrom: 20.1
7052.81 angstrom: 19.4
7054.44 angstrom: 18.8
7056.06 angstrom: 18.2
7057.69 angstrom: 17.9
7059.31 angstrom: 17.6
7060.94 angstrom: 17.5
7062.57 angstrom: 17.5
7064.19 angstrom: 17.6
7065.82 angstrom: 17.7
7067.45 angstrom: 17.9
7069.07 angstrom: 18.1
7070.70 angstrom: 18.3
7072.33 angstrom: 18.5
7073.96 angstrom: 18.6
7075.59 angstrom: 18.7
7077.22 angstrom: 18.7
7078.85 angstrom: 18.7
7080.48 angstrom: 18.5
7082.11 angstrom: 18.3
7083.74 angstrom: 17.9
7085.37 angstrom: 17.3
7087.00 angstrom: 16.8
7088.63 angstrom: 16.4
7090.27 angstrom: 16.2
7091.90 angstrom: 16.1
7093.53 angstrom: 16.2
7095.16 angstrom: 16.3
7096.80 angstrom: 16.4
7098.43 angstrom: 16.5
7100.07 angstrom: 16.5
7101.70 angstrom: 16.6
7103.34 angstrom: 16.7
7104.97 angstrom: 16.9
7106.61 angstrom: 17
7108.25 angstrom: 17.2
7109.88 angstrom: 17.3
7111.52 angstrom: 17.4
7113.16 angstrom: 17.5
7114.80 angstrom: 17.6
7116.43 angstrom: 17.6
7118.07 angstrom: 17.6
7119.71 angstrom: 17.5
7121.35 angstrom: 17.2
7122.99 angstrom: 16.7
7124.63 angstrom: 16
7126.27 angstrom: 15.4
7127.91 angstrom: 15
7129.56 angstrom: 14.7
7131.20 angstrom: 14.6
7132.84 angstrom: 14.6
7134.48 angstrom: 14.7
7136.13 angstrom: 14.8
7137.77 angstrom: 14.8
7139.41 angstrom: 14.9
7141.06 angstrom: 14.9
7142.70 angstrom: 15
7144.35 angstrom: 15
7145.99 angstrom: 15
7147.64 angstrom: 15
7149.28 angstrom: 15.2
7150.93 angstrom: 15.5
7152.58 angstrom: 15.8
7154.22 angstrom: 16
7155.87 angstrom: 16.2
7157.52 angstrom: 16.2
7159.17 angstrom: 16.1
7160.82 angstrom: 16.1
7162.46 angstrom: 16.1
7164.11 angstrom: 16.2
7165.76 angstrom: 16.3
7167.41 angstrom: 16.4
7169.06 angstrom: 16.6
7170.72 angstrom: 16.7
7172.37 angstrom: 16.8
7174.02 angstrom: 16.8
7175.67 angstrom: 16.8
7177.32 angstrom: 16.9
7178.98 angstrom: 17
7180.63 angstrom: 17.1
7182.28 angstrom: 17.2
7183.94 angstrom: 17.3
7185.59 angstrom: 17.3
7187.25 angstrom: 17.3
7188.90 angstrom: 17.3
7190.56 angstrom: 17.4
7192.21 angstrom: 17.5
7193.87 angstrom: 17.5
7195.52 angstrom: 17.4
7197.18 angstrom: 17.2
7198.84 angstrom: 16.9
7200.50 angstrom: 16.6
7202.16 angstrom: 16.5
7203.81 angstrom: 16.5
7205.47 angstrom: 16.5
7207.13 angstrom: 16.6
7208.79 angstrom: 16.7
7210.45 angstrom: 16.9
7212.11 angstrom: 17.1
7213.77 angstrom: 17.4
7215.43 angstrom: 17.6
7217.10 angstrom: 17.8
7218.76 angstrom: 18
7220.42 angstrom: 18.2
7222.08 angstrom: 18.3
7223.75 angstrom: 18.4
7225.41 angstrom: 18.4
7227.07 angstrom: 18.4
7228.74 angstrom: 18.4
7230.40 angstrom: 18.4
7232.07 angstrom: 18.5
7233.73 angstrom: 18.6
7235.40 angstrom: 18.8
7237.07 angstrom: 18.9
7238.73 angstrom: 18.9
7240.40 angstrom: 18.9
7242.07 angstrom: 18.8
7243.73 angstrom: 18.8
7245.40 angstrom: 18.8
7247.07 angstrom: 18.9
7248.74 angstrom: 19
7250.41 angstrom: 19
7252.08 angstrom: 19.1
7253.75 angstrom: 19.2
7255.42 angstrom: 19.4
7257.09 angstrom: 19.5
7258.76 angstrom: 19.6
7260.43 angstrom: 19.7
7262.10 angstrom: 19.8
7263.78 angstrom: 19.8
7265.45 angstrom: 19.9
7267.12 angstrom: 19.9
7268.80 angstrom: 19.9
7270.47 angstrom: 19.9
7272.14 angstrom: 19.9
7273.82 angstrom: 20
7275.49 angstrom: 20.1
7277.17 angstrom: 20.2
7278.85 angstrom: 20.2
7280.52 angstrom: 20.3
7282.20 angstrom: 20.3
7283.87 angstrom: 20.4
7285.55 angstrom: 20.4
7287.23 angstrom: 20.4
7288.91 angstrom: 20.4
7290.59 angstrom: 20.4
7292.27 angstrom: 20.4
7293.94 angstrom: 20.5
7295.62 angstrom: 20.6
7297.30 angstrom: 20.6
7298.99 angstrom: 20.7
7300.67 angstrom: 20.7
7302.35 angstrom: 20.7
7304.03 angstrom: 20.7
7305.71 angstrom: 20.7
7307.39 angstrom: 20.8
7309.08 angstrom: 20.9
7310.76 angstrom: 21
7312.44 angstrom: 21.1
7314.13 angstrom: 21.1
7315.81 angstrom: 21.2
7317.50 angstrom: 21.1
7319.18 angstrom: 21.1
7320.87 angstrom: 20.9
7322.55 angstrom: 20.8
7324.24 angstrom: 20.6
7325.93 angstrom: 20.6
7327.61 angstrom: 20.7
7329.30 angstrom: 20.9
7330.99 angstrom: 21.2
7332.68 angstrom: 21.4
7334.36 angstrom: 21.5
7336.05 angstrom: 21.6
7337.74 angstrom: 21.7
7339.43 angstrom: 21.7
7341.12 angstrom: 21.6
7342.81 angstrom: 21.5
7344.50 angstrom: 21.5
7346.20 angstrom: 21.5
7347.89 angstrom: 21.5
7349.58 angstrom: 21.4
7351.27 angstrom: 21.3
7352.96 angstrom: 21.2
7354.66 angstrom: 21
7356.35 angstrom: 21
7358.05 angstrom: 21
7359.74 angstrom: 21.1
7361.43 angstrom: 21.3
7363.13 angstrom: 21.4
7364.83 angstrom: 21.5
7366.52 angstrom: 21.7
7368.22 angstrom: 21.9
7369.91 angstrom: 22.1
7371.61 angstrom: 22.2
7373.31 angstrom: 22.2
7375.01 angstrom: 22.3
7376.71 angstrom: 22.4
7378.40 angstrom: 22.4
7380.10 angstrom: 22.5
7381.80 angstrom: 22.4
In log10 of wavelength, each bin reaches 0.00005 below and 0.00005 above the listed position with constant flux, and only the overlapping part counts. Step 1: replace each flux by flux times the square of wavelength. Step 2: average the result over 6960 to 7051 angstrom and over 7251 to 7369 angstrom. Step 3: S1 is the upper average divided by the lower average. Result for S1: 1.20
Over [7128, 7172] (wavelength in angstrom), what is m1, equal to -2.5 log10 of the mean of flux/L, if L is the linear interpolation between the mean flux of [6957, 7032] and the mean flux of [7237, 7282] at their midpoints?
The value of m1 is 0.22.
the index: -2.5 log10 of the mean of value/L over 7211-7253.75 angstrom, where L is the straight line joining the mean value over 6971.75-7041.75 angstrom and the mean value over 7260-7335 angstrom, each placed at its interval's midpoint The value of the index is 0.09 mag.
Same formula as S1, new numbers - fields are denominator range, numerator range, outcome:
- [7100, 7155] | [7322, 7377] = 1.42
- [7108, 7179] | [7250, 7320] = 1.31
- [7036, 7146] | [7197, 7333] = 1.17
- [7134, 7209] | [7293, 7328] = 1.32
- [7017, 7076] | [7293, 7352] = 1.19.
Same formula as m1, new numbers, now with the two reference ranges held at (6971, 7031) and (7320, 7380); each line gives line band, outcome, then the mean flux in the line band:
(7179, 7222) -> 0.170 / 17.2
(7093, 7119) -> 0.140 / 17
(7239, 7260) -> 0.081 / 19.1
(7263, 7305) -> 0.031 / 20.3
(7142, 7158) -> 0.261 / 15.5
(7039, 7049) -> -0.118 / 20.9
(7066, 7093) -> 0.074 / 17.8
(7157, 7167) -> 0.218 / 16.2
